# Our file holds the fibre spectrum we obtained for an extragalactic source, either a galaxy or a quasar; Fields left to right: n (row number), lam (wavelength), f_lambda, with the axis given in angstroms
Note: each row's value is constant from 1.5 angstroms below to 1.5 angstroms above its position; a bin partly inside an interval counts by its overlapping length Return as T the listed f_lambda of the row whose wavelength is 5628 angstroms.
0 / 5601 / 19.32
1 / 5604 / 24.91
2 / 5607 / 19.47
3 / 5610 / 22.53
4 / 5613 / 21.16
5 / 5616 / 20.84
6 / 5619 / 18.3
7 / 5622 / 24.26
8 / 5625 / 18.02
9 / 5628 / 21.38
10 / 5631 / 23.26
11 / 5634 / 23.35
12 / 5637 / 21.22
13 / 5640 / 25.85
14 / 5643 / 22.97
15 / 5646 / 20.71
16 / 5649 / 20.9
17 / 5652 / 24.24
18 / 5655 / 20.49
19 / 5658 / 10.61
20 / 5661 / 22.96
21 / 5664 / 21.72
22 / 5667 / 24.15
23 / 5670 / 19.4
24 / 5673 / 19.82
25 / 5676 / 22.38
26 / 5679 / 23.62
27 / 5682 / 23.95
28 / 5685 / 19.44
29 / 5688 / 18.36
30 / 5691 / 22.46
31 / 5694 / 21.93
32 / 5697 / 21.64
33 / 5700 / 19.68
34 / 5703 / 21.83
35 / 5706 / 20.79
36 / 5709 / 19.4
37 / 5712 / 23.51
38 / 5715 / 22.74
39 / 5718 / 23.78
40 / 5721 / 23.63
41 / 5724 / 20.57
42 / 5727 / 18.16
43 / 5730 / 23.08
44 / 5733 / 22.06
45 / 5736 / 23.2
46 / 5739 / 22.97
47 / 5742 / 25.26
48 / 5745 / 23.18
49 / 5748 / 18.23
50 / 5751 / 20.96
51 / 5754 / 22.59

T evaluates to 21.38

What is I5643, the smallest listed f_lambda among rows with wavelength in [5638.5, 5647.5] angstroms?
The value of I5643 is 20.71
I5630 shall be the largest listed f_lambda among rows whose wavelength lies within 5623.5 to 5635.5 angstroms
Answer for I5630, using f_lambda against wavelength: 23.35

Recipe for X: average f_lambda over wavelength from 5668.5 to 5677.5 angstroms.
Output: 20.5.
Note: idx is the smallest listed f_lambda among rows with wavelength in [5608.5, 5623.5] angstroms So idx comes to 18.3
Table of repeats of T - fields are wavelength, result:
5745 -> 23.18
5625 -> 18.02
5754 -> 22.59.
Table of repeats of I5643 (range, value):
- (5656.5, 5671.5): 10.61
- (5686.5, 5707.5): 18.36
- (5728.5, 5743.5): 22.06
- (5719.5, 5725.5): 20.57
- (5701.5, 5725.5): 19.4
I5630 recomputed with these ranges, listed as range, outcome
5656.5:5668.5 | 24.15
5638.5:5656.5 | 25.85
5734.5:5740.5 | 23.2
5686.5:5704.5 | 22.46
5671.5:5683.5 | 23.95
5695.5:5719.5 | 23.78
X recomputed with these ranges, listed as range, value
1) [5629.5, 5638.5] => 22.6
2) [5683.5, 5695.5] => 20.5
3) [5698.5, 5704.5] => 20.8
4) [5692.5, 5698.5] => 21.8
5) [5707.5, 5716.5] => 21.9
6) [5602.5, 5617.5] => 21.8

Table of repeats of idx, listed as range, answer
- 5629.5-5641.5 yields 21.22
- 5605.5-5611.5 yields 19.47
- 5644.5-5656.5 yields 20.49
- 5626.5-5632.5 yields 21.38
